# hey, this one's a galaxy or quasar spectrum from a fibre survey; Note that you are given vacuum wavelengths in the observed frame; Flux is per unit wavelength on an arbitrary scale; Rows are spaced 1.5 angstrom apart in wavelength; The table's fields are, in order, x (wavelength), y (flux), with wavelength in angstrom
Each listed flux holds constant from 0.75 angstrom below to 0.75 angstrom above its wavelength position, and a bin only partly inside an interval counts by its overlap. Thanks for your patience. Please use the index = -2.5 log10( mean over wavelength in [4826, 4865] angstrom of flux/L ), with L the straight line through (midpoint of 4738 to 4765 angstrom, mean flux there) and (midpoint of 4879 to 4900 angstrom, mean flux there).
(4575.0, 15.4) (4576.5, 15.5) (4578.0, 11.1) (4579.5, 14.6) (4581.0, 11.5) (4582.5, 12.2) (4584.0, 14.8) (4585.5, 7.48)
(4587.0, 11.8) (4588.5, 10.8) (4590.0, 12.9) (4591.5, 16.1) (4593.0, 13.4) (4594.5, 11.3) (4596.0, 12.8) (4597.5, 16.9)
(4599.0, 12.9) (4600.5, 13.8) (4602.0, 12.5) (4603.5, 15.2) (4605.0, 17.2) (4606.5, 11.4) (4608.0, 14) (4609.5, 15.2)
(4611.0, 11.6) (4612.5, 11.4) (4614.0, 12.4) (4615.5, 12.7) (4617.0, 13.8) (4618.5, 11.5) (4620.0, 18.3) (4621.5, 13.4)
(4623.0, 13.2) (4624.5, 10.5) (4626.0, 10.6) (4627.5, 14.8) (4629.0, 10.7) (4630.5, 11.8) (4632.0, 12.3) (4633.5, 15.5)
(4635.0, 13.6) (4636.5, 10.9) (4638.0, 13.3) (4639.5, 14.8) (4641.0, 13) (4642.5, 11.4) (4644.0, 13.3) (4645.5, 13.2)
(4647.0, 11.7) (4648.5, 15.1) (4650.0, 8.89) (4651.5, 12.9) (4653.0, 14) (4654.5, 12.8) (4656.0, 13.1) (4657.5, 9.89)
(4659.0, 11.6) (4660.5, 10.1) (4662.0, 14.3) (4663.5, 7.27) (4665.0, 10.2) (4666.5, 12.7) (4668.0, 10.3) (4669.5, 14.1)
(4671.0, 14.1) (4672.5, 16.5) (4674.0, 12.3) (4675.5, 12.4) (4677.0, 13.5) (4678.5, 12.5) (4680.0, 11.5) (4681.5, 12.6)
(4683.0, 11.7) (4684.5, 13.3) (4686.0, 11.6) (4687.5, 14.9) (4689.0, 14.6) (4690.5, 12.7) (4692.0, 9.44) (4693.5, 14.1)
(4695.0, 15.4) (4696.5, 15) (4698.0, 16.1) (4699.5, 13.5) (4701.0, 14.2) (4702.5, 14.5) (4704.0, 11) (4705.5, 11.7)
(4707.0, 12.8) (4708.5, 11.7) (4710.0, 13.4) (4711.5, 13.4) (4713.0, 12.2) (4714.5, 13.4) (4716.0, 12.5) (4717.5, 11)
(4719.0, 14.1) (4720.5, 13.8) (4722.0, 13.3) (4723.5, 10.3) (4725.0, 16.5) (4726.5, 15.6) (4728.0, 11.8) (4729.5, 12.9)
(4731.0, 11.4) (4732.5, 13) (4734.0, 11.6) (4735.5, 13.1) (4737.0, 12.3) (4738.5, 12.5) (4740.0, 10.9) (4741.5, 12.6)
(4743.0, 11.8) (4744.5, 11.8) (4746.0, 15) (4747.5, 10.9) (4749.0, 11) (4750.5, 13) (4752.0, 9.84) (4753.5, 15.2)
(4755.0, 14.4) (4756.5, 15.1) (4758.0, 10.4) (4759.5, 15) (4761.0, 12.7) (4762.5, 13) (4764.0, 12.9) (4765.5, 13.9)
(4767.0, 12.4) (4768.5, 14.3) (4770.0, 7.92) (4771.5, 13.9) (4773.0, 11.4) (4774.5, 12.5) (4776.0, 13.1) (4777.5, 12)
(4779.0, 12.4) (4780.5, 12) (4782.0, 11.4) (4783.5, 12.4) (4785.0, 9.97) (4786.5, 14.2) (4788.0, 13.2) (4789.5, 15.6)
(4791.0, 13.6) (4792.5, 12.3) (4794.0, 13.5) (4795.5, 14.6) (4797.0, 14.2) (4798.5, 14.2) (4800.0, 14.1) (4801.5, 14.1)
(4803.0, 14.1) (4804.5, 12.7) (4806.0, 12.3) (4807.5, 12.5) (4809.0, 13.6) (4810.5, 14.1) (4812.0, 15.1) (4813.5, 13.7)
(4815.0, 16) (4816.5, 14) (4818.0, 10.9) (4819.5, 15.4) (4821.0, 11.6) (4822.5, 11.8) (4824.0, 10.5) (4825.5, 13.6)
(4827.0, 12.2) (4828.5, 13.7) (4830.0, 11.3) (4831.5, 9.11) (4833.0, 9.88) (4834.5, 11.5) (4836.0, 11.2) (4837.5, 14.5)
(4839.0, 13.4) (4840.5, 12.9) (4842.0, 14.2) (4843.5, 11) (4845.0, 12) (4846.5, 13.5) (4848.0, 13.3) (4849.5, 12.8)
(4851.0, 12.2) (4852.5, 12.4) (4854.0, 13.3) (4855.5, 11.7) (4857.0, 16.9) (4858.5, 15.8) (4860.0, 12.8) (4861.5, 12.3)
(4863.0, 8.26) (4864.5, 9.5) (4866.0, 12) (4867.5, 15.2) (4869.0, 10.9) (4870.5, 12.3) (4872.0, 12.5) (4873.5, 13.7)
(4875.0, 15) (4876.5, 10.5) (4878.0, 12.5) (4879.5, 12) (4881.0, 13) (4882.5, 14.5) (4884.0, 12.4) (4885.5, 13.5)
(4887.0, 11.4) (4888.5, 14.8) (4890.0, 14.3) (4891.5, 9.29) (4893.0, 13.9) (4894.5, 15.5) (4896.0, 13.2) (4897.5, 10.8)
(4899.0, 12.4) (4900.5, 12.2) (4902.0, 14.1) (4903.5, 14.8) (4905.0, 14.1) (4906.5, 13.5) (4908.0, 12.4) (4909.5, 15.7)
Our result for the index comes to 0.04 mag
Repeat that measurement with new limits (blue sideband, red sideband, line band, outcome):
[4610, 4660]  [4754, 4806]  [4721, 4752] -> 0.04 mag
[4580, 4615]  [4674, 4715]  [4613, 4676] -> 0.04 mag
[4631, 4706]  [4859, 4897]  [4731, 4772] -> 0.01 mag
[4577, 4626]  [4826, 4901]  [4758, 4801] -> -0.01 mag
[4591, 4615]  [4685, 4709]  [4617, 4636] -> 0.04 mag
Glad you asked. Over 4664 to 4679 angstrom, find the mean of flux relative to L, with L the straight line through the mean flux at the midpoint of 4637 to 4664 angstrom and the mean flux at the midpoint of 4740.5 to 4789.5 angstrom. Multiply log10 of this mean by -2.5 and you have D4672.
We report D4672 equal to -0.04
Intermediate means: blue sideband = 12.3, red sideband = 12.6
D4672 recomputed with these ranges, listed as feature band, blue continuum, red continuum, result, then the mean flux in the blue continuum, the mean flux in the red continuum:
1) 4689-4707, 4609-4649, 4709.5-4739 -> -0.044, 12.9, 12.9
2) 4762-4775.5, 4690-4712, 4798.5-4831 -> 0.064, 13.3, 13.2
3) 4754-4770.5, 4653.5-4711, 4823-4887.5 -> -0.034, 12.7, 12.5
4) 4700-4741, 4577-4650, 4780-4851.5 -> 0.015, 13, 12.9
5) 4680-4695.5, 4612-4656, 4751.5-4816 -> 0.003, 12.8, 13.2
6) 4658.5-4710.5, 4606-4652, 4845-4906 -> 0.004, 12.8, 12.9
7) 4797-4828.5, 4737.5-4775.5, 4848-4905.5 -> -0.054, 12.6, 12.9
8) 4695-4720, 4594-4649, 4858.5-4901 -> -0.020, 13.2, 12.6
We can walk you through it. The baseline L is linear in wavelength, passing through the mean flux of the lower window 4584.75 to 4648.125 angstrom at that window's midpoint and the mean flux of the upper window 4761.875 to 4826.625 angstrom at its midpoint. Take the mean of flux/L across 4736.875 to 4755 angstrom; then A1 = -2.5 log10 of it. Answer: 0.060 mag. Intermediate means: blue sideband 13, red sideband 13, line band 12.3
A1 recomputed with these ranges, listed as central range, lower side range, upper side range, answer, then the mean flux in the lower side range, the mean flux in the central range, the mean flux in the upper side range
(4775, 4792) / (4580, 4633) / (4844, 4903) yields 0.01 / 13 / 12.7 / 12.8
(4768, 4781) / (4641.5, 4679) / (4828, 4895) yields 0.03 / 12.3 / 12.1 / 12.6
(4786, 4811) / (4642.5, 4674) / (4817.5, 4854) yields -0.12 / 12.3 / 13.7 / 12.3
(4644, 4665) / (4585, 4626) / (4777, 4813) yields 0.11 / 13.1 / 11.9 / 13.3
